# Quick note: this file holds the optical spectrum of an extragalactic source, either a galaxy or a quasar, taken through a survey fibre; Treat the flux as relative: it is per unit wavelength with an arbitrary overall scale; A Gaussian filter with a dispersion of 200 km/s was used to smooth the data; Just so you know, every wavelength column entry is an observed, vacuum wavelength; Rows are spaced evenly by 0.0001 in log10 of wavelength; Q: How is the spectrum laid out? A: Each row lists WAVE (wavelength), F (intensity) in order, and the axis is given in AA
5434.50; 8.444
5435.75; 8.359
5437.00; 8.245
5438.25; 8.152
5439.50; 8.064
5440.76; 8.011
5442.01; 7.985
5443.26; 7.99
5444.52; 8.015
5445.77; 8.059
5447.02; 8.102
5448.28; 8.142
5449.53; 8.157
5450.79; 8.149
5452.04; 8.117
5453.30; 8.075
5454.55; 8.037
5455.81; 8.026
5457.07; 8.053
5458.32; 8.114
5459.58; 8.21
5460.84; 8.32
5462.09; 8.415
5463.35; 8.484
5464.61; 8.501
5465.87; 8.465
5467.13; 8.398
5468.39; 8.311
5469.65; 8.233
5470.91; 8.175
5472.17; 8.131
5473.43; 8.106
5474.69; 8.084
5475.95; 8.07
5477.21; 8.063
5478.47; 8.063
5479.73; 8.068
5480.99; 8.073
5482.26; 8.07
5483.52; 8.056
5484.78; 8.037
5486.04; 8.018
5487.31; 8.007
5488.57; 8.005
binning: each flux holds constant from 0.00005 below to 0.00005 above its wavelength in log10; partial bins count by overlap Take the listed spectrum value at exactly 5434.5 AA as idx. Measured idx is 8.444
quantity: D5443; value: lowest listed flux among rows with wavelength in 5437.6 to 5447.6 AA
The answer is 7.985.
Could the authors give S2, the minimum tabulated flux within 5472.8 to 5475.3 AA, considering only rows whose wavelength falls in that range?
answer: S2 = 8.084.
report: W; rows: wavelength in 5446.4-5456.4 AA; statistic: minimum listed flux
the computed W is 8.026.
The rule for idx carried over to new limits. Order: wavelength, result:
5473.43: 8.106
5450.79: 8.149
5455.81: 8.026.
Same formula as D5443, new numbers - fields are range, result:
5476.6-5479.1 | 8.063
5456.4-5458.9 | 8.053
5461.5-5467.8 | 8.398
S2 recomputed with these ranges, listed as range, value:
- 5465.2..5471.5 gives 8.175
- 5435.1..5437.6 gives 8.245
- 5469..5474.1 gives 8.106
